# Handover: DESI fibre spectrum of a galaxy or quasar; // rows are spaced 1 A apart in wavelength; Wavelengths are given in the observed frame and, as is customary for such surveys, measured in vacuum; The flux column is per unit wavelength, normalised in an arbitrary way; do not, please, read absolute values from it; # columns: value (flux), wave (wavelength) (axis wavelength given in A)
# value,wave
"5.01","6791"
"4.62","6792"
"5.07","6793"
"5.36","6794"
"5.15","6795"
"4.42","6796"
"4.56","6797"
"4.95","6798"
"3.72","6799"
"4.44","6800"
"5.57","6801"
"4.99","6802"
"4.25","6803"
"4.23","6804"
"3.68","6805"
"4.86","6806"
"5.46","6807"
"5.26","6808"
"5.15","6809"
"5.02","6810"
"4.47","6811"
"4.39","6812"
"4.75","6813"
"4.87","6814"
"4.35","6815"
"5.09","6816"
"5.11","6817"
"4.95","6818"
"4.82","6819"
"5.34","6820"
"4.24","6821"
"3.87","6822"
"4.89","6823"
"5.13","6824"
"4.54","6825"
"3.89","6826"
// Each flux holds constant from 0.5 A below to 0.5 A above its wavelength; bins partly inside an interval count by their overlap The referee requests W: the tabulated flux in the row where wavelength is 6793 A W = 5.07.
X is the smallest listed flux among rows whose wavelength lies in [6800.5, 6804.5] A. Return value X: 4.23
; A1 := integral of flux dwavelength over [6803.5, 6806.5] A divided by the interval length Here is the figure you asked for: 4.26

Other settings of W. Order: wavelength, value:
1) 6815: 4.35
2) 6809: 5.15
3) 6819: 4.82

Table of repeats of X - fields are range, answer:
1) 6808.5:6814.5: 4.39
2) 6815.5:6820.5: 4.82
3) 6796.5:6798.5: 4.56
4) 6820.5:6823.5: 3.87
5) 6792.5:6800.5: 3.72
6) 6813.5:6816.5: 4.35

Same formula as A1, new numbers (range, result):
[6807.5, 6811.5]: 4.97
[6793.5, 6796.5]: 4.98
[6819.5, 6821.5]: 4.79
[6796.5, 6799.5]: 4.41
